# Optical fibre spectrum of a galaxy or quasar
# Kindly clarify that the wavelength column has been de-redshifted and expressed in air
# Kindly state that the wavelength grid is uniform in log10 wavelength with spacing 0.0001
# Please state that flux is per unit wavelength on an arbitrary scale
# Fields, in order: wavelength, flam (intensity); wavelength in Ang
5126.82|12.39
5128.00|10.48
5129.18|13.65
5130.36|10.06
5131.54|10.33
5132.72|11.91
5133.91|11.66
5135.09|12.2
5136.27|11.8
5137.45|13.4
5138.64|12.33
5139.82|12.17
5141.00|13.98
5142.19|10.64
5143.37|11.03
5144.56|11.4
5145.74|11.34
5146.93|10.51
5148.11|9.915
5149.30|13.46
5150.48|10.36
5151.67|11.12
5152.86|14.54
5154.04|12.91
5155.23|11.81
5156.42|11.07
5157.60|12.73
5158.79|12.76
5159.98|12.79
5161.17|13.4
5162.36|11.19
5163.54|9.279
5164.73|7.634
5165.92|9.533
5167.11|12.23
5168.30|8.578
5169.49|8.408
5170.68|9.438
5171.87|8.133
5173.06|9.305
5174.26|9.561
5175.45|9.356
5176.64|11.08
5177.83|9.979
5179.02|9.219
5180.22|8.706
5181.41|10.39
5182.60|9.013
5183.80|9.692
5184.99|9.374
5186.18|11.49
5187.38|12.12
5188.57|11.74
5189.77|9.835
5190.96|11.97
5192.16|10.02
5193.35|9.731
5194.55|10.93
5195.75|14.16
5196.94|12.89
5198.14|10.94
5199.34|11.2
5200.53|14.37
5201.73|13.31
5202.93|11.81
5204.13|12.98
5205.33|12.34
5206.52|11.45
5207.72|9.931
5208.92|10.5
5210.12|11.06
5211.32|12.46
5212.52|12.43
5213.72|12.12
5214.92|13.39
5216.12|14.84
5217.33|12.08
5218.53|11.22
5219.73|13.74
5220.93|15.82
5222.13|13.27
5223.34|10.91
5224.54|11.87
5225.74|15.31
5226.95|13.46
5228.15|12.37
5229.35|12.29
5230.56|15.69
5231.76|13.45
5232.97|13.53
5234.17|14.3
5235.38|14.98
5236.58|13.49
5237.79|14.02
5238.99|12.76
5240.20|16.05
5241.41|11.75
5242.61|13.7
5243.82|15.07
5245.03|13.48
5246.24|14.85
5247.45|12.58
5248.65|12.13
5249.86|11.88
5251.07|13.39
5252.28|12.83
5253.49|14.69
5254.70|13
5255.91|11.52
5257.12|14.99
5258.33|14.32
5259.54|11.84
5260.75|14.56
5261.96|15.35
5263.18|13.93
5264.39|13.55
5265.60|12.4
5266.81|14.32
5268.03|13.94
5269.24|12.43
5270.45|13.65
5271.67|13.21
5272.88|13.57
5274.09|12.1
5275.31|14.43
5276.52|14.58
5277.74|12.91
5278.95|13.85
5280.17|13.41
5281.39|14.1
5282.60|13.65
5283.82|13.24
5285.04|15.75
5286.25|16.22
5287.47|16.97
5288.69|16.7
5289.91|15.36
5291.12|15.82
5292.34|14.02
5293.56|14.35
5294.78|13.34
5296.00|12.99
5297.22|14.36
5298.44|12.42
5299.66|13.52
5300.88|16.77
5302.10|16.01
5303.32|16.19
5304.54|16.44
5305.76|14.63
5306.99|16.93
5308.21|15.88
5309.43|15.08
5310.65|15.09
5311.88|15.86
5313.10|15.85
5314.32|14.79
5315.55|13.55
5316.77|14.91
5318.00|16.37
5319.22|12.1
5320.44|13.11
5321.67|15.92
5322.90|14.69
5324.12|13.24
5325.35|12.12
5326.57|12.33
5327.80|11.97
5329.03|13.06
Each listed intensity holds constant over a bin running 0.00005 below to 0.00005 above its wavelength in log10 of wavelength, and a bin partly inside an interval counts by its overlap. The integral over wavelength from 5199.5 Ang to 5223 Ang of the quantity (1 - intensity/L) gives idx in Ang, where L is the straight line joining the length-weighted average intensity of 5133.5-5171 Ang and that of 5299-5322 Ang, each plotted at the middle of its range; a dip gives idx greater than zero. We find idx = 0.6 Ang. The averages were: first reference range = 11.4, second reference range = 15.2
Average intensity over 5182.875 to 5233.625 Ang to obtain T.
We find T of 12.2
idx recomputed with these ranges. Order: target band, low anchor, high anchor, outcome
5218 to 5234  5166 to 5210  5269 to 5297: -1.6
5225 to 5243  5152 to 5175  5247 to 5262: -1.6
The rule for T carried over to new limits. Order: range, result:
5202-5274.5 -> 13.2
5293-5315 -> 15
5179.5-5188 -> 10.1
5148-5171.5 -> 11.2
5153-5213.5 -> 11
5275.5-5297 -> 14.5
